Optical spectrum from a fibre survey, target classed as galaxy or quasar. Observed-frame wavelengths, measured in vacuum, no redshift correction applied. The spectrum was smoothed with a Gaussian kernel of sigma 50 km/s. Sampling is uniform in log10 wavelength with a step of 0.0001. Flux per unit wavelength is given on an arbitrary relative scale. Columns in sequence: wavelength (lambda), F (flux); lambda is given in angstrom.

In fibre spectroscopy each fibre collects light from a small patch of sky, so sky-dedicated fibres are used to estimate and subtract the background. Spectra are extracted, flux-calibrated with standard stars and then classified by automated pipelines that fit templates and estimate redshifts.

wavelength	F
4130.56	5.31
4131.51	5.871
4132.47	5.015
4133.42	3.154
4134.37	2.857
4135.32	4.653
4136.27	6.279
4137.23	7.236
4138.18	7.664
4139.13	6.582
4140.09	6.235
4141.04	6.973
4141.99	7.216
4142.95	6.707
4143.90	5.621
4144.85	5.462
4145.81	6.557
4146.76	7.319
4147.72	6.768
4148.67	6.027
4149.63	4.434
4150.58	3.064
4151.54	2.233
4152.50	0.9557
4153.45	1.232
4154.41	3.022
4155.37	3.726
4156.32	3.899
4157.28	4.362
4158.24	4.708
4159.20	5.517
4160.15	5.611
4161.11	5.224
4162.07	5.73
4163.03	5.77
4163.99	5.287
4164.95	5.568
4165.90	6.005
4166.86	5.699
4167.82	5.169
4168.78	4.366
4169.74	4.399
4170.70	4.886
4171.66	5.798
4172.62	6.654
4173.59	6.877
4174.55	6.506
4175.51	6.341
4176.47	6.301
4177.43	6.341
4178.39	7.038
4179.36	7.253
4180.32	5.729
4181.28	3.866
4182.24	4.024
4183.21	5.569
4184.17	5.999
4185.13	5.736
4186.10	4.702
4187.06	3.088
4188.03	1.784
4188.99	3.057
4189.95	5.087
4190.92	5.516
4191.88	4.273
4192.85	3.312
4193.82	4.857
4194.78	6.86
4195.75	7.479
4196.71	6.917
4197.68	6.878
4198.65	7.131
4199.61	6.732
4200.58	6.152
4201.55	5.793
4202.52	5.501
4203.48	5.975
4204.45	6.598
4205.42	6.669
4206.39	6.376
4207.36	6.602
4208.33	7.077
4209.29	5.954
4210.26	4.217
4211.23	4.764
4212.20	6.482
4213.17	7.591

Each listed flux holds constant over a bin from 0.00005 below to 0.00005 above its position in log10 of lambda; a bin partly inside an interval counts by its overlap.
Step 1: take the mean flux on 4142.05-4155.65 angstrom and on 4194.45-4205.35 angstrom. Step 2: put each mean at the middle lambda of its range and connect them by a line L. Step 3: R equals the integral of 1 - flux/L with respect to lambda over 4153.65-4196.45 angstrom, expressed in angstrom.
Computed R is 3.0 angstrom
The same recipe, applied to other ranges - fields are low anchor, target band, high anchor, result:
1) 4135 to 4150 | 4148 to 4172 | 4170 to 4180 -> 6.95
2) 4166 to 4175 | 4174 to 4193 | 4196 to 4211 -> 2.41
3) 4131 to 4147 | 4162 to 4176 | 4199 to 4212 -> 0.76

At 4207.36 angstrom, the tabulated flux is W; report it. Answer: 6.602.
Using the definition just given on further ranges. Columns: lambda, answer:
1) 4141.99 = 7.216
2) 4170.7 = 4.886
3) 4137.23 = 7.236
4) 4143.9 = 5.621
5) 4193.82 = 4.857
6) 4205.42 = 6.669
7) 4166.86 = 5.699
